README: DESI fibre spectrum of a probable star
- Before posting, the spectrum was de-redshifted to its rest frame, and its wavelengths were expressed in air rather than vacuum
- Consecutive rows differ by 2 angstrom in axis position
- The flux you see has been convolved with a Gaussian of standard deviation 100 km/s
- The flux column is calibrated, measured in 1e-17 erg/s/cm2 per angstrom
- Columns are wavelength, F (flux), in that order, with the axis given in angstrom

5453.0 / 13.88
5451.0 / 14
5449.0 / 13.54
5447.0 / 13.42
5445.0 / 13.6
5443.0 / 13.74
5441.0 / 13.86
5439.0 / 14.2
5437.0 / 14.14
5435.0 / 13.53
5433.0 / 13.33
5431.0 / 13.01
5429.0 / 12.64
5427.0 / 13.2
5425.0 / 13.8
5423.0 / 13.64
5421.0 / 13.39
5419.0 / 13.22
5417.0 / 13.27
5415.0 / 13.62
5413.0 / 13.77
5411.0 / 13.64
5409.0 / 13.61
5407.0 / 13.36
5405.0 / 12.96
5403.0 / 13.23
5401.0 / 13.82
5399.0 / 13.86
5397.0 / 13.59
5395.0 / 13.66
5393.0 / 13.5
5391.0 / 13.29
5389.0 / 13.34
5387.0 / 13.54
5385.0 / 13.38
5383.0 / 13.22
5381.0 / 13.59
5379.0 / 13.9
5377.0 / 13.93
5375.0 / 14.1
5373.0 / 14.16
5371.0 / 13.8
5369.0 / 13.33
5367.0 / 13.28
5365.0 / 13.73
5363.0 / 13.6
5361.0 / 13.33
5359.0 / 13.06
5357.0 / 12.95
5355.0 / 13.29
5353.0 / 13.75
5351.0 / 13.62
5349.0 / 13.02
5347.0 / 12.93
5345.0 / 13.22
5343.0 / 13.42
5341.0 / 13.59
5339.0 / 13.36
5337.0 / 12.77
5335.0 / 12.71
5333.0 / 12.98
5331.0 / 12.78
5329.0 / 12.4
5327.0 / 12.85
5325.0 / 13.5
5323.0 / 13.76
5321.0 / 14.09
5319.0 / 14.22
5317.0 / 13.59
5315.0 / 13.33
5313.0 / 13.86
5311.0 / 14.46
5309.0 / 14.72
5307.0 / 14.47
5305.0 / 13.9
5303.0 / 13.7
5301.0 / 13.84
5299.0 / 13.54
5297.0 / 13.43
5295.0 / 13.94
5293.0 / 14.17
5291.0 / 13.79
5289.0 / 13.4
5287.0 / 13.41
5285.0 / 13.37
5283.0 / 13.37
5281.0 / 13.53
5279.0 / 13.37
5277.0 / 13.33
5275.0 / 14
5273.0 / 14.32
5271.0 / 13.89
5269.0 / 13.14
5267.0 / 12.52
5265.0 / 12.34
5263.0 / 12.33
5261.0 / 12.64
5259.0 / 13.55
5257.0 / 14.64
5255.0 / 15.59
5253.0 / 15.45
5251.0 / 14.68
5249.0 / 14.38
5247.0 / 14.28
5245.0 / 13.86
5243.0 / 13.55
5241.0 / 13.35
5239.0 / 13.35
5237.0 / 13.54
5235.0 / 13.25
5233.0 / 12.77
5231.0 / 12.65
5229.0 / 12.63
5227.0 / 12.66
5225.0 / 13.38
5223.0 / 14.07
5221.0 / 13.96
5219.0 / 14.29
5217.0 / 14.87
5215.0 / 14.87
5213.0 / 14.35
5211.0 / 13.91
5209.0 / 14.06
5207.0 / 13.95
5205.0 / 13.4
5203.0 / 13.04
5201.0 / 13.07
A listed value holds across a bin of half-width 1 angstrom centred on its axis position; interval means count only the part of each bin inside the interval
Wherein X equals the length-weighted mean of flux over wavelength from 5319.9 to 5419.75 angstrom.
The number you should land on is 13.4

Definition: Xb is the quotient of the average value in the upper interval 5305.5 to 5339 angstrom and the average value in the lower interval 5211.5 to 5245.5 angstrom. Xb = 0.99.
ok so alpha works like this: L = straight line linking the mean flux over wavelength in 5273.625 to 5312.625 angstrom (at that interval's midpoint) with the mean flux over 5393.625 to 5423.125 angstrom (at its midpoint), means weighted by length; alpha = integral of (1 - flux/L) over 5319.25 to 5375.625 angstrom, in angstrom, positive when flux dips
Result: 1.3 angstrom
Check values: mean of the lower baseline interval 13.8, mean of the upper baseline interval 13.5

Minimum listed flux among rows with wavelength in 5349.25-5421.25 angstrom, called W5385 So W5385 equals 12.95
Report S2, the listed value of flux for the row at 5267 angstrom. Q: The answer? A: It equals 12.52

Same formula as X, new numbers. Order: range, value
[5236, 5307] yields 13.7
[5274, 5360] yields 13.5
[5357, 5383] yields 13.6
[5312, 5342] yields 13.3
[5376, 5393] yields 13.5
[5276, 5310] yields 13.7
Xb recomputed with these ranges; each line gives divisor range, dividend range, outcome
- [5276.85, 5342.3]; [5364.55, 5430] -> 1.00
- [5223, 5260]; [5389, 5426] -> 0.98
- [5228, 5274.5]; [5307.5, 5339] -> 0.99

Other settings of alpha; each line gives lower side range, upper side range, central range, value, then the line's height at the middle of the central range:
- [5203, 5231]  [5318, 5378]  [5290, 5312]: -0.8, 13.5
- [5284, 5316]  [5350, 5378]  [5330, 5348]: 0.8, 13.7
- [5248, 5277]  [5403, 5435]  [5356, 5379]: -0.1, 13.5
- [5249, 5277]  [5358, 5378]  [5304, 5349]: 0.7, 13.7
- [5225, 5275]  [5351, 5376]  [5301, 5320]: -0.7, 13.5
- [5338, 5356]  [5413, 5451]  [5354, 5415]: -0.4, 13.4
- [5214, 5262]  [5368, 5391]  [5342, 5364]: 0.6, 13.7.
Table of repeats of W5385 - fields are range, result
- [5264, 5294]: 12.34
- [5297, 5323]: 13.33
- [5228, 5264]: 12.33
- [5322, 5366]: 12.4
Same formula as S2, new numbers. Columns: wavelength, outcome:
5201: 13.07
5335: 12.71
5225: 13.38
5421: 13.39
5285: 13.37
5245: 13.86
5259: 13.55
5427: 13.2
